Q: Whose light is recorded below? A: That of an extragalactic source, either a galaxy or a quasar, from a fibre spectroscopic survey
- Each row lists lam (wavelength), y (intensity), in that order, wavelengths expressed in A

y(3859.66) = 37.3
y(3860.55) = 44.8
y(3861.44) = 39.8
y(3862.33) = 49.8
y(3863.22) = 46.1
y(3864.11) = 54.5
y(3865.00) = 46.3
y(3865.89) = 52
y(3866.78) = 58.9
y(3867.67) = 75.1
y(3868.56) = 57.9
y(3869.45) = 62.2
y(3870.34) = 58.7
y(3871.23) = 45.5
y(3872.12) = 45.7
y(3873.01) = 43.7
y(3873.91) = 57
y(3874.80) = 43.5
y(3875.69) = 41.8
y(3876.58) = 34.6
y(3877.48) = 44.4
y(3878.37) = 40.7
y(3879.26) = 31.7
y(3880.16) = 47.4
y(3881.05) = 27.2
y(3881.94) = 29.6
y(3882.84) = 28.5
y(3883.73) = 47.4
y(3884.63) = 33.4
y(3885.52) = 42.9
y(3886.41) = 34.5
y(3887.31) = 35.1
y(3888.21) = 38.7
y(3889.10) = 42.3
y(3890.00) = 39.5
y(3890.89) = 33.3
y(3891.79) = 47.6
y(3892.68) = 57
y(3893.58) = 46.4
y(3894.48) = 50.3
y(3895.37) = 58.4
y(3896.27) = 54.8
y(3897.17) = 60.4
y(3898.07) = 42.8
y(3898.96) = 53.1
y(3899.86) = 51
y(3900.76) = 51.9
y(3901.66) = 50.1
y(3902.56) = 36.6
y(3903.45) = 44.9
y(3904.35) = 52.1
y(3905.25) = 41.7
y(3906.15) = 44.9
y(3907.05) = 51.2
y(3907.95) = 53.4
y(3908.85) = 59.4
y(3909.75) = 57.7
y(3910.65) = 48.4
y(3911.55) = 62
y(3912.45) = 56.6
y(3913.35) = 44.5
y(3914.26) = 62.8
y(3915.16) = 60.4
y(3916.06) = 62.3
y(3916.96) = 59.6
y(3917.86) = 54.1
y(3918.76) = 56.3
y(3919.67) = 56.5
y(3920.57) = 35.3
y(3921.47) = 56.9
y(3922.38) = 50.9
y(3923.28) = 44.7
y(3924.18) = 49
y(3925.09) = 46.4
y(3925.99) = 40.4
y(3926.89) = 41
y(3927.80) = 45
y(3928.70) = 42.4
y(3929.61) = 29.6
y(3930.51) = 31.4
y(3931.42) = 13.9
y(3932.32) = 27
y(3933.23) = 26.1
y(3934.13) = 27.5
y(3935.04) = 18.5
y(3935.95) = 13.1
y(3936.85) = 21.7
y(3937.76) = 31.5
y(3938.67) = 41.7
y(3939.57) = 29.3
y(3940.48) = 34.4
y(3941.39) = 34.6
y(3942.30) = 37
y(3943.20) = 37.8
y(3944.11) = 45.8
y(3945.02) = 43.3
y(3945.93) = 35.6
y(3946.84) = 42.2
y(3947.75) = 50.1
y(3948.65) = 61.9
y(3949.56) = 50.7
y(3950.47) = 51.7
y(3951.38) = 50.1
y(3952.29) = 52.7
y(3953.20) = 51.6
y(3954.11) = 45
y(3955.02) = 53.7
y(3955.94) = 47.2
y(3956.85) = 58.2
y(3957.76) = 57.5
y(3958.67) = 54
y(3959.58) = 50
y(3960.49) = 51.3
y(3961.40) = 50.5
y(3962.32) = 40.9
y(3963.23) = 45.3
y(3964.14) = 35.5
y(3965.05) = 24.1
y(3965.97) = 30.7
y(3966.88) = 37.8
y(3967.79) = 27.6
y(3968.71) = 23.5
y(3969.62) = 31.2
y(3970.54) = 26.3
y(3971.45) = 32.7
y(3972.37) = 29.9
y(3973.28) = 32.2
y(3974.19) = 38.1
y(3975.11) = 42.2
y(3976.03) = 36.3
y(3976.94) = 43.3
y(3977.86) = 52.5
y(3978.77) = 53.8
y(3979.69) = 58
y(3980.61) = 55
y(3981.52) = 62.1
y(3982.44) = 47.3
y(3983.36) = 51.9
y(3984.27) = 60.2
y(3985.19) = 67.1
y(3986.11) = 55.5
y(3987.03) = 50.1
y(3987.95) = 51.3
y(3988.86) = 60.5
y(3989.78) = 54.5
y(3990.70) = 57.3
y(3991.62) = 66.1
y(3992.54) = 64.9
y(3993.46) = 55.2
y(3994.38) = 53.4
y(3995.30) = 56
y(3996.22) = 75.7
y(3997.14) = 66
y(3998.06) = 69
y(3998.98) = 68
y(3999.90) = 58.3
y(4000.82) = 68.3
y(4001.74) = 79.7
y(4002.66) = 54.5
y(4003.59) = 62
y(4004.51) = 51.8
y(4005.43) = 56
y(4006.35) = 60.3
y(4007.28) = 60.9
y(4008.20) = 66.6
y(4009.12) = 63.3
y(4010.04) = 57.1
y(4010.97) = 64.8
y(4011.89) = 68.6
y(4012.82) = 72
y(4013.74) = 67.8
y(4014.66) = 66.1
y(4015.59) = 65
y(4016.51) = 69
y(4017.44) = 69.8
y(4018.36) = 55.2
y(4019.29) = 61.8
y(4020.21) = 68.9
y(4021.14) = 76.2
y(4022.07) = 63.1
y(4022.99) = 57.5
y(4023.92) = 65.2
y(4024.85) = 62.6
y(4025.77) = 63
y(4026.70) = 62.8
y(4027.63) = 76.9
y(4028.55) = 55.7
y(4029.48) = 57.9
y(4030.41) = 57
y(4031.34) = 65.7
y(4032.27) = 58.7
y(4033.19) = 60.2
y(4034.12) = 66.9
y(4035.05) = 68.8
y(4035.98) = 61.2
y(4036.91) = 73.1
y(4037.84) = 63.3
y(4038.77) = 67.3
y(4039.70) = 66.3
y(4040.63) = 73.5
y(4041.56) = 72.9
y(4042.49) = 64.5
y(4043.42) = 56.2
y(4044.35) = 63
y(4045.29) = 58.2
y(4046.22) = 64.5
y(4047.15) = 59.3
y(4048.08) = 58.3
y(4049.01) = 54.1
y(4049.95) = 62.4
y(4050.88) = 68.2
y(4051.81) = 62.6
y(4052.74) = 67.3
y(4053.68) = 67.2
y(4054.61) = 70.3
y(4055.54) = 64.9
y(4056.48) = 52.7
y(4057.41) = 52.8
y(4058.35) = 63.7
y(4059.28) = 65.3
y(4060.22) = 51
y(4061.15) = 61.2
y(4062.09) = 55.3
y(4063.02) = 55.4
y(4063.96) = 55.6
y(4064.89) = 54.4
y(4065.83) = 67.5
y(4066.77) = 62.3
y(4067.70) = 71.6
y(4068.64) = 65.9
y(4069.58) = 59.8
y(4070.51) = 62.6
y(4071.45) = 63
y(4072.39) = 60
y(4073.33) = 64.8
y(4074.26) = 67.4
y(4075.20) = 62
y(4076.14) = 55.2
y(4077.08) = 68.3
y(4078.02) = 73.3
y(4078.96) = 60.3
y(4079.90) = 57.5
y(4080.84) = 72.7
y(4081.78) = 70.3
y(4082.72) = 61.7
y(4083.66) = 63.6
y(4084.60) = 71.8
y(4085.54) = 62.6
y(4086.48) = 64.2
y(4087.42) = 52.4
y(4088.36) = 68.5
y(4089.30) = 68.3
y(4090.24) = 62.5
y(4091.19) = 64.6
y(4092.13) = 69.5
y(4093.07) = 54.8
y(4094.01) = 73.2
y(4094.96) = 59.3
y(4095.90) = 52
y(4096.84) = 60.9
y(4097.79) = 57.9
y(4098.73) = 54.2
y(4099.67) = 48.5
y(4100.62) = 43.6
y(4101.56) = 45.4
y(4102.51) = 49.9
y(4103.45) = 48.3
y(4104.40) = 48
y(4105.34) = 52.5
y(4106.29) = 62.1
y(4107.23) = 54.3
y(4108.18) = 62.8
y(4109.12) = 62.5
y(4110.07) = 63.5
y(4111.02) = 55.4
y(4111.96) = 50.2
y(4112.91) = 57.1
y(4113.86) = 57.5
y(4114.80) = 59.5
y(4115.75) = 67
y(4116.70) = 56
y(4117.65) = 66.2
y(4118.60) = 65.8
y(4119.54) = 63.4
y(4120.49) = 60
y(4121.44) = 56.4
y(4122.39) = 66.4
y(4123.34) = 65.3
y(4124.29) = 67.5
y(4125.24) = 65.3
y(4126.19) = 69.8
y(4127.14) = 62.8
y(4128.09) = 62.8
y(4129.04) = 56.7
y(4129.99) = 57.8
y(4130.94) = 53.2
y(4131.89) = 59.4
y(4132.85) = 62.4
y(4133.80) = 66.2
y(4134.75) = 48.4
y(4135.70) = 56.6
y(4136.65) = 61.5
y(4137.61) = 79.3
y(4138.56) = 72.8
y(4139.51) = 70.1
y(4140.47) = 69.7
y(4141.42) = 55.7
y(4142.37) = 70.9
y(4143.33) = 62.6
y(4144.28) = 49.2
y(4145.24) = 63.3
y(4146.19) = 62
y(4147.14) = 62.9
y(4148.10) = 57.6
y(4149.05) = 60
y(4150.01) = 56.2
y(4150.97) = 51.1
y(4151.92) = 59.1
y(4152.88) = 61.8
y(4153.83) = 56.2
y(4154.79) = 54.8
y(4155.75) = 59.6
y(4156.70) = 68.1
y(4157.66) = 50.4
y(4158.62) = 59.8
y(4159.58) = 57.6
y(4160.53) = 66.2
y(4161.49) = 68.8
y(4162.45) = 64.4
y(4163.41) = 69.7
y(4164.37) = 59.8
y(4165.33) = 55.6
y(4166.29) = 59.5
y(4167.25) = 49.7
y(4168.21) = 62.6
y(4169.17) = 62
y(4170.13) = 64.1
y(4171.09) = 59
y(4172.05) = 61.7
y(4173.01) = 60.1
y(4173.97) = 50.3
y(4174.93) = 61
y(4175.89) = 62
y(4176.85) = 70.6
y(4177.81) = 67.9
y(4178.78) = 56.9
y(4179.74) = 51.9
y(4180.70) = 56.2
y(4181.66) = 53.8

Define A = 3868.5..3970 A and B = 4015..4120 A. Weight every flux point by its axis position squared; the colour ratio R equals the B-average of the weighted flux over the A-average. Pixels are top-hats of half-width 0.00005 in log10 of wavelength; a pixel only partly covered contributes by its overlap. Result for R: 1.51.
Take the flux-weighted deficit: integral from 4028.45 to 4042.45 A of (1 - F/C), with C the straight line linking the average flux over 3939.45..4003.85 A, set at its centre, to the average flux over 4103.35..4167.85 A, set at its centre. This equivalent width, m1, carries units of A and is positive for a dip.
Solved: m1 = -2.9 A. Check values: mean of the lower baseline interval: 49.2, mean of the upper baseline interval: 60.6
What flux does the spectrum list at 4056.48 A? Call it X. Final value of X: 52.7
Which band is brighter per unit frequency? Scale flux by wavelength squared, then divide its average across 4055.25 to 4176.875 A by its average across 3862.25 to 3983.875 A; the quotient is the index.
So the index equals 1.5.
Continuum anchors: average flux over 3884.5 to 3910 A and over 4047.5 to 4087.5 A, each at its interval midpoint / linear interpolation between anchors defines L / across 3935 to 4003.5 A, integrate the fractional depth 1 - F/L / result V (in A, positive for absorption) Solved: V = 8.0 A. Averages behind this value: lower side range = 47.2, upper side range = 62.5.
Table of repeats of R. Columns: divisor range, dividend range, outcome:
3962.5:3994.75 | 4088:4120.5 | 1.35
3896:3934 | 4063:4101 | 1.42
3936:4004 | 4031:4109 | 1.34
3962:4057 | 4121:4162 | 1.13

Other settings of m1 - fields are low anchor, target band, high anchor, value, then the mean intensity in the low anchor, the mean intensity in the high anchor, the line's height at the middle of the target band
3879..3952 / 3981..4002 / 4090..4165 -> -4.6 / 43.7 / 60.1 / 49.6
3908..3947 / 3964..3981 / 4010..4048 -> 4.9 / 42.3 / 64.6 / 52.2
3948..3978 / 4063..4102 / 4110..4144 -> -3.3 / 42.8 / 62.2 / 56.9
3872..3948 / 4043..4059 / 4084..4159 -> -2.1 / 43.2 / 60.1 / 54.5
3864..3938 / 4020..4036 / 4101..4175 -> -3.2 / 45.2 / 60.1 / 53.2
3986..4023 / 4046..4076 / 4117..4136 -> 0.3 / 62.8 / 61.6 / 62.2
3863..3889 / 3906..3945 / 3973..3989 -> 3.9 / 44.9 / 51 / 47.8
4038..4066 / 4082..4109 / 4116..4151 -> 1.5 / 61.8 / 62.1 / 62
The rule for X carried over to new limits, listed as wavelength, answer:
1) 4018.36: 55.2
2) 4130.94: 53.2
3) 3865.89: 52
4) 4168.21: 62.6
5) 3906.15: 44.9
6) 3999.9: 58.3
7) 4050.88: 68.2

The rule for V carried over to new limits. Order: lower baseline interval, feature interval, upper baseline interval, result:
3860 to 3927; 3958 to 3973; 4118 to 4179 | 4.2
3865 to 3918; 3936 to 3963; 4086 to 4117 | 3.3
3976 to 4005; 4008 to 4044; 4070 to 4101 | -3.0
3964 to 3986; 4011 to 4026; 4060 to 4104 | -4.9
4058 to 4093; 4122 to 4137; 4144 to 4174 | -0.1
